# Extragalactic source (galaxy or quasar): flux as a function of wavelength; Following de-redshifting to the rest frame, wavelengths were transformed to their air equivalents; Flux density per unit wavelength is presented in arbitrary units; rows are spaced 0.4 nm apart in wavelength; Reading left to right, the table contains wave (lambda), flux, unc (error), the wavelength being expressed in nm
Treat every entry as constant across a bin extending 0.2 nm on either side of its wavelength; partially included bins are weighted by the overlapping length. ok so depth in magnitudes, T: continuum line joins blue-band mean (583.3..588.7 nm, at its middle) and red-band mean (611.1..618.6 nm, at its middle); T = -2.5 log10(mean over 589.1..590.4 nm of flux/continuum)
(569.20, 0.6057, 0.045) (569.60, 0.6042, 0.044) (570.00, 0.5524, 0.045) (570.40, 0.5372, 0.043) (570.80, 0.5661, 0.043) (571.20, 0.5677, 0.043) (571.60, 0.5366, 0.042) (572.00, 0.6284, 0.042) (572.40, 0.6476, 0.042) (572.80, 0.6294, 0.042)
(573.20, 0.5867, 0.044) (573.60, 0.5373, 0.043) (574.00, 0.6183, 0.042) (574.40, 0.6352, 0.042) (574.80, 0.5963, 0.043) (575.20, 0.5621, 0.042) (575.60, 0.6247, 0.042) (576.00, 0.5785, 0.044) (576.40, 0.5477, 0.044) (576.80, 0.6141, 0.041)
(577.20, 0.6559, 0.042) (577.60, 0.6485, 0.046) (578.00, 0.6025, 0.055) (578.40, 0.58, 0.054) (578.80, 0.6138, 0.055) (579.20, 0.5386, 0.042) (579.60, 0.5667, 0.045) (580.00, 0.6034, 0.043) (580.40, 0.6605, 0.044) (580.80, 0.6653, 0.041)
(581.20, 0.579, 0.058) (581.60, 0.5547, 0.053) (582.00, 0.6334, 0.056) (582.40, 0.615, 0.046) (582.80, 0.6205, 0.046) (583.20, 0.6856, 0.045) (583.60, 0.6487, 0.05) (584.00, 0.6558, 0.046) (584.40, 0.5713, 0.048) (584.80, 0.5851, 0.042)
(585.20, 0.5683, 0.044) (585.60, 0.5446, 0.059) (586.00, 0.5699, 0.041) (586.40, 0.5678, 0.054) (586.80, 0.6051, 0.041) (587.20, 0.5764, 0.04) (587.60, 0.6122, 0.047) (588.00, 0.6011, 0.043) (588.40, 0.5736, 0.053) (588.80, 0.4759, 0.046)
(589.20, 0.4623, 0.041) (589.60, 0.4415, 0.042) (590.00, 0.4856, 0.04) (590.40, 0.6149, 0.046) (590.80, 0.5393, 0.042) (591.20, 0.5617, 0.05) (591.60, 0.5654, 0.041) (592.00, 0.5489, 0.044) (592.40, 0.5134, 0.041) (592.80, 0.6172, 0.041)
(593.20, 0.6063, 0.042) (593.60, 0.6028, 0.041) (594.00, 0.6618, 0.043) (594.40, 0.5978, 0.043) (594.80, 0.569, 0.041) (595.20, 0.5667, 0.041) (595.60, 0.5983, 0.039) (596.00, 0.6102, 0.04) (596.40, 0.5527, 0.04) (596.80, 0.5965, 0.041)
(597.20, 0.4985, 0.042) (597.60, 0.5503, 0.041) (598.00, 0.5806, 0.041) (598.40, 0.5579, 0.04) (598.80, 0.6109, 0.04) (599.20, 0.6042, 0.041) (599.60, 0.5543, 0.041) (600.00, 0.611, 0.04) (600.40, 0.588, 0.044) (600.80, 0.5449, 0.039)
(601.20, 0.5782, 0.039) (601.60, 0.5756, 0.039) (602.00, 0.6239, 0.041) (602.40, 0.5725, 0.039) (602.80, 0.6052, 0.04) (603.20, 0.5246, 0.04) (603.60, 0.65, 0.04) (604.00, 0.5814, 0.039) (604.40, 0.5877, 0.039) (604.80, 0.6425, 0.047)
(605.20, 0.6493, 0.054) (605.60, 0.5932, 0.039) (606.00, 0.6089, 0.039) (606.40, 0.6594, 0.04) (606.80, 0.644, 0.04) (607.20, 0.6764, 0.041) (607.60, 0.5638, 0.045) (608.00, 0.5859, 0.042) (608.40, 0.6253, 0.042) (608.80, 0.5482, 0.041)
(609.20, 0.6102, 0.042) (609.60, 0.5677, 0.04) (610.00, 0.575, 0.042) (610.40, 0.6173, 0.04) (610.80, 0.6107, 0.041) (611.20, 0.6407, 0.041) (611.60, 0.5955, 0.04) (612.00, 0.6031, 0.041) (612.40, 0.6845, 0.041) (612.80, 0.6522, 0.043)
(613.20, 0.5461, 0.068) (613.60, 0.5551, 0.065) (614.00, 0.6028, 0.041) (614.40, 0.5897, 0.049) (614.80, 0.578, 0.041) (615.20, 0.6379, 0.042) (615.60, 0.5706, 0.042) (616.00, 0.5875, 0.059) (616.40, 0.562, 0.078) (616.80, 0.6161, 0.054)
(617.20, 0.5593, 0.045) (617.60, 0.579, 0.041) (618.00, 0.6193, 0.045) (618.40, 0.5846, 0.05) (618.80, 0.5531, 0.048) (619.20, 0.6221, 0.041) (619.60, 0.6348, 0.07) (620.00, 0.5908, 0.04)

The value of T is 0.21 mag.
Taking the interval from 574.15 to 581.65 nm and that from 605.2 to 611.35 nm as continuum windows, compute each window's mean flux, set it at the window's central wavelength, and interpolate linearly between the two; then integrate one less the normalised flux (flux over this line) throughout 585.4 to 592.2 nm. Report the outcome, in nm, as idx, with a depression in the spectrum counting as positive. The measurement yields 0.621 nm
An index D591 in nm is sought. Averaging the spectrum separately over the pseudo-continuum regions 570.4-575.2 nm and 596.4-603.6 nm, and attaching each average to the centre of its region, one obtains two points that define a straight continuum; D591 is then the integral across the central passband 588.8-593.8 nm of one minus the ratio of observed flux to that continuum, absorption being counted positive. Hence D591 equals 0.32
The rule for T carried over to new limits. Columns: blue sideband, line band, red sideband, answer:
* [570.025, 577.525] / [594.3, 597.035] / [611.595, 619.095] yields 0.02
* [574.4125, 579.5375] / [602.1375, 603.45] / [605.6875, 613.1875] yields 0.07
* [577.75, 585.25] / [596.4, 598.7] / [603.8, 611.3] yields 0.09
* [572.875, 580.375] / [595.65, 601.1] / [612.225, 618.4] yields 0.04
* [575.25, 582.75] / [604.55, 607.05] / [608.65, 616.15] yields -0.06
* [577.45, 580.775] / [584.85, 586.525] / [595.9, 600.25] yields 0.06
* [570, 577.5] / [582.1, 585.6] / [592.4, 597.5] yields -0.05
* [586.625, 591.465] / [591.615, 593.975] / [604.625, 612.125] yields -0.05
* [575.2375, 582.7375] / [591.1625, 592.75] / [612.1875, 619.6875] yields 0.09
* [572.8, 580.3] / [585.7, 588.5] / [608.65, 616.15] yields 0.02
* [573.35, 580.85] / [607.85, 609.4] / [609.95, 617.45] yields 0.01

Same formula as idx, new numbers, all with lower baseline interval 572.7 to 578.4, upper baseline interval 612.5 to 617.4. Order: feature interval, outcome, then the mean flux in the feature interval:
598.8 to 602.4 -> 0.05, 0.586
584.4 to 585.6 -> 0.06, 0.57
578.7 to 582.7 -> -0.02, 0.603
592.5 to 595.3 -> -0.02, 0.601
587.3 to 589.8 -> 0.28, 0.53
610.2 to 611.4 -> -0.06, 0.623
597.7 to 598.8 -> 0.04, 0.575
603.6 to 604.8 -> -0.02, 0.605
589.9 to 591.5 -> 0.11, 0.555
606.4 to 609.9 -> -0.08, 0.605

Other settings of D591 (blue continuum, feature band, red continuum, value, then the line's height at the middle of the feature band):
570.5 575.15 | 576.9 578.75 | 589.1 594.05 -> -0.12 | 0.583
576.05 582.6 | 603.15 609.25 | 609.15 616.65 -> -0.11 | 0.6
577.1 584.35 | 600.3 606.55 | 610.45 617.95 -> 0.06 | 0.605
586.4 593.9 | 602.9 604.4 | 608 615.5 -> -0.01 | 0.585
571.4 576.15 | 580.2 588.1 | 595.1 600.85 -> -0.23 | 0.589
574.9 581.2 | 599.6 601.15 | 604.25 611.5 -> 0.08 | 0.609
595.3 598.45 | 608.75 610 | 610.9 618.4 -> 0.02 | 0.59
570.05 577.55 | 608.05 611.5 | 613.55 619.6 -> -0.05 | 0.591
